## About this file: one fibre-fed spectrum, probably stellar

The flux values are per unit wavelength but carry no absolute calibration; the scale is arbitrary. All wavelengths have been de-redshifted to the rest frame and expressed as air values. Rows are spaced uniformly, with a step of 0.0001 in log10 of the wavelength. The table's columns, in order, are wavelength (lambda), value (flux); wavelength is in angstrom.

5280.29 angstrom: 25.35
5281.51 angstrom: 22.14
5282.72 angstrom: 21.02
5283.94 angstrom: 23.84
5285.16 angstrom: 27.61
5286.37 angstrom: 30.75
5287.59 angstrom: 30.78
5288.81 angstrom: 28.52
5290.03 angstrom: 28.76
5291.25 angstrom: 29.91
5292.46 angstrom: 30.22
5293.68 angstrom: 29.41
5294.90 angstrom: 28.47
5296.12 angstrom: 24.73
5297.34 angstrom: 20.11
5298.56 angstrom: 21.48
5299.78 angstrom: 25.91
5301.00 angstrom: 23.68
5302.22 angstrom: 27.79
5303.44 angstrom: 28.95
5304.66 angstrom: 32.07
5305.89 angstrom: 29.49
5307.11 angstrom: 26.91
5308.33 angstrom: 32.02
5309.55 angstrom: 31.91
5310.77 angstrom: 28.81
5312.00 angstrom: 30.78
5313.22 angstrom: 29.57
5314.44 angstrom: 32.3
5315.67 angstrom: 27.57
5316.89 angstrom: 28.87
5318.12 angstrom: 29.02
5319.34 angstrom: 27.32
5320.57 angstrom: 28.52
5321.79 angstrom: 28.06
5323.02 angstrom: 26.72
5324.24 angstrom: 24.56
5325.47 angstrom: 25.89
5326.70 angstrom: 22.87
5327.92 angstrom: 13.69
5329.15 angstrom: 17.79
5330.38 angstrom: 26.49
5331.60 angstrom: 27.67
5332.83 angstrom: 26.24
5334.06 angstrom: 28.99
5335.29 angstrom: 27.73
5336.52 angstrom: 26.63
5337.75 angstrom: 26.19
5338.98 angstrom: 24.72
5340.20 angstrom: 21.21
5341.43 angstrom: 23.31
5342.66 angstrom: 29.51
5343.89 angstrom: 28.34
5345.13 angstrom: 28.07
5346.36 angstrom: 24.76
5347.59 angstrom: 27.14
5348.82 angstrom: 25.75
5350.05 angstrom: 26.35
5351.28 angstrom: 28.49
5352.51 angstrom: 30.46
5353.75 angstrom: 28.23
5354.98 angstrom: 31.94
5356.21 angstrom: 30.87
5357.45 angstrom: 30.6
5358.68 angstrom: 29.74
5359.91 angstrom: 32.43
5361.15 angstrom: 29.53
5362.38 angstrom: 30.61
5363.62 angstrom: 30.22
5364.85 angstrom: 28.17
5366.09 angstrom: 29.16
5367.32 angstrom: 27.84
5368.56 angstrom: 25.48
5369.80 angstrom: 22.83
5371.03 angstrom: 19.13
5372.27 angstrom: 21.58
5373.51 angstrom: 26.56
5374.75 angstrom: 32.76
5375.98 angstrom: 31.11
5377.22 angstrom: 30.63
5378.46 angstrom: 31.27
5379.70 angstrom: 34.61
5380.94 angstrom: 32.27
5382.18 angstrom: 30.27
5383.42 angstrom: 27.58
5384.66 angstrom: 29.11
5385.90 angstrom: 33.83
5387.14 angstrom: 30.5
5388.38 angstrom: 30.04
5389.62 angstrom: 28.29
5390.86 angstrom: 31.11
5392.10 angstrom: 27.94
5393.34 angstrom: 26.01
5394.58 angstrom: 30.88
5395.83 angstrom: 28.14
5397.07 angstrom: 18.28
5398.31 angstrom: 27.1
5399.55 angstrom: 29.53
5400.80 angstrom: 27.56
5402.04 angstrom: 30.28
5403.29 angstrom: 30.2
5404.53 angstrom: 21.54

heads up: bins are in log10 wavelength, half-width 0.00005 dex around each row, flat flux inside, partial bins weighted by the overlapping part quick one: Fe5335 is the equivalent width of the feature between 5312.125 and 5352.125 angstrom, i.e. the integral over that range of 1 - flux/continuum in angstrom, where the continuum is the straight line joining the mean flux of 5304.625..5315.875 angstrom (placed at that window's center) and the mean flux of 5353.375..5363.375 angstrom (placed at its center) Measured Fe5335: 5.2 angstrom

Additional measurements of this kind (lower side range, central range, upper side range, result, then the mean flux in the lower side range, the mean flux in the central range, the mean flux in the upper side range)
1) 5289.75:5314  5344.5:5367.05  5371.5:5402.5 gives -0.3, 28.1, 29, 29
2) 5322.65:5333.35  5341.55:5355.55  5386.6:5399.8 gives -1.7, 23.5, 27.9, 27.9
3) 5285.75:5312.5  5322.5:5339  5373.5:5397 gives 2.4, 28.2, 24.7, 30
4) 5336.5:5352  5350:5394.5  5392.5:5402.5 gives -4.0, 26.2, 29.2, 27.2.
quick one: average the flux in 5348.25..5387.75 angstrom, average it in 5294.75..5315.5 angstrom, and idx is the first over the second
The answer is 1.0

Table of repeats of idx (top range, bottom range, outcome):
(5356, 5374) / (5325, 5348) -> 1.10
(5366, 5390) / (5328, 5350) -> 1.12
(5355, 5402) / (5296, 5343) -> 1.08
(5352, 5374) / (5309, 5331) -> 1.05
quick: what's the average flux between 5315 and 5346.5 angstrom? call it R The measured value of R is 25.8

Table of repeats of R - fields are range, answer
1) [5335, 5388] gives 28.3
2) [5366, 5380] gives 27.5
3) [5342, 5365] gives 29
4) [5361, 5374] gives 26.3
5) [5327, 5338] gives 24.5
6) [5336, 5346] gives 26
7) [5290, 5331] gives 27.1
